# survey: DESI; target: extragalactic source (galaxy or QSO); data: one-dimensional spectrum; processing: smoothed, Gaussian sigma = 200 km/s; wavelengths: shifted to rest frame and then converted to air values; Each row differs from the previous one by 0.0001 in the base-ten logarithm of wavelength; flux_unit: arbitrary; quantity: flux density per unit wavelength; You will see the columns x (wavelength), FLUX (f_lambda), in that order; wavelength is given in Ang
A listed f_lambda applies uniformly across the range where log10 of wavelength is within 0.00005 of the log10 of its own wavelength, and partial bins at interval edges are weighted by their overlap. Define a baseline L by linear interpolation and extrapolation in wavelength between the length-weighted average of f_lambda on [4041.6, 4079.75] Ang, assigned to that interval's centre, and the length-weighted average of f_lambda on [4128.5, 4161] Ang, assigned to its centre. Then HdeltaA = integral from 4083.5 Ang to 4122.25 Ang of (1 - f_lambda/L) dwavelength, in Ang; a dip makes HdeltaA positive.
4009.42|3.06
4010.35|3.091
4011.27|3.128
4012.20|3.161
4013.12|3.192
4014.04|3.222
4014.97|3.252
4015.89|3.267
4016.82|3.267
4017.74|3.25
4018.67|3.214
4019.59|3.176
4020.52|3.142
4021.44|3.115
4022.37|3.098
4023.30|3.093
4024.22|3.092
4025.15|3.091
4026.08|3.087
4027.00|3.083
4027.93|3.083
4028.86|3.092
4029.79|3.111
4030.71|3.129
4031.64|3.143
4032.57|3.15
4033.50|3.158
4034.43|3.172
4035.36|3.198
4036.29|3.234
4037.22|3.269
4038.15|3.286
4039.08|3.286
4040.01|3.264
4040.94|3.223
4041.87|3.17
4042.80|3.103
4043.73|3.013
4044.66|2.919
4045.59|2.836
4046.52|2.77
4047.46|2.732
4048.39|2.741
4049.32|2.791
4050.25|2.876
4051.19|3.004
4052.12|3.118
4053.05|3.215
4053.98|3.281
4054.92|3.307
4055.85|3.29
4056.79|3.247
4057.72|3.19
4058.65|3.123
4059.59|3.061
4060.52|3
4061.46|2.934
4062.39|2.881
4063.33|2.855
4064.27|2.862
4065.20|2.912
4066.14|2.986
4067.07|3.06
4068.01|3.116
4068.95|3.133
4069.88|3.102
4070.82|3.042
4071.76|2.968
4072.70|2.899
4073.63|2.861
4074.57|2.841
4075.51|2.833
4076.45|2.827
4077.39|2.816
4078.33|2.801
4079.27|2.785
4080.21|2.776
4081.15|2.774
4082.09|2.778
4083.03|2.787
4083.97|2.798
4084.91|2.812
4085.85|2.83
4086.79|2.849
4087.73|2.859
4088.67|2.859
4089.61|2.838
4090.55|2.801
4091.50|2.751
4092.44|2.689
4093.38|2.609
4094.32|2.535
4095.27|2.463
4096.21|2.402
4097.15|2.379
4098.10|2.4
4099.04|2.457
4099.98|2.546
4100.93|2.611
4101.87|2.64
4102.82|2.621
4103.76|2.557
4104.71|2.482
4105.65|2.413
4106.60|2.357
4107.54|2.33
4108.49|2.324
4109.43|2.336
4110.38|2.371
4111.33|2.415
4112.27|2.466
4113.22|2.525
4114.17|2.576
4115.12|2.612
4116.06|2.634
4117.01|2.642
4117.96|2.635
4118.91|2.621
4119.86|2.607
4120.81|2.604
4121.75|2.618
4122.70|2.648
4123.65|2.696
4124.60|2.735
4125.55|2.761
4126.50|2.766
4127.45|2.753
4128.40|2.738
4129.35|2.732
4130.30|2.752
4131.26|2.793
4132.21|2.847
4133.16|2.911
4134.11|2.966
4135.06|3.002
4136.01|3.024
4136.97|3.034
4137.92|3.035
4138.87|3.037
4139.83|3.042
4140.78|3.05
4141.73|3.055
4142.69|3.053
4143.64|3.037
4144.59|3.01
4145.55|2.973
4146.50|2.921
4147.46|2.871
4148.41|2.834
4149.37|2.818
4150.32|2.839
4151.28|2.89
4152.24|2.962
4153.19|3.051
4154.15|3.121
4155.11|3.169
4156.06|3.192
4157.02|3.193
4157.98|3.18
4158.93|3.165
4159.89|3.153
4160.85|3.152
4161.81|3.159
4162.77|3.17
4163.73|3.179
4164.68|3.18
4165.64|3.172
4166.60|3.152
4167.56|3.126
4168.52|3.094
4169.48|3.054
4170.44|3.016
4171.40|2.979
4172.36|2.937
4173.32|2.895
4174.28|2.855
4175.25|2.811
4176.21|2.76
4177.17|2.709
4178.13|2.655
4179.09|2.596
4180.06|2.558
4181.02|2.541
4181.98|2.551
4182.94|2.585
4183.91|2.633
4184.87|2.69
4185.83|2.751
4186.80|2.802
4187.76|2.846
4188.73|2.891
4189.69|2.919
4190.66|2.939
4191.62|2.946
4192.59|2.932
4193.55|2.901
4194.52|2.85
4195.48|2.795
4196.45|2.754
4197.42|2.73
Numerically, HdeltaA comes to 5.2 Ang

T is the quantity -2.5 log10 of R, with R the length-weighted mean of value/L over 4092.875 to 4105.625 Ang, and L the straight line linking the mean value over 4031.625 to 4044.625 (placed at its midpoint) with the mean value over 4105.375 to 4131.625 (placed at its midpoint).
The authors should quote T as 0.09 mag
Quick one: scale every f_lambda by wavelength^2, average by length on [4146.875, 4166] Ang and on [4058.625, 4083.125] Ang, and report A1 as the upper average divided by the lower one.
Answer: 1.10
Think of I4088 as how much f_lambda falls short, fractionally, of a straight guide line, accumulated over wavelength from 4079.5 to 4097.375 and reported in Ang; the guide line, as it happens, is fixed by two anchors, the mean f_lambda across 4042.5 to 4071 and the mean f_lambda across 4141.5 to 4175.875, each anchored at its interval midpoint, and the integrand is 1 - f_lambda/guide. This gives 1.8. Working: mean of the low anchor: 3.02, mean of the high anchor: 3.04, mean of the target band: 2.72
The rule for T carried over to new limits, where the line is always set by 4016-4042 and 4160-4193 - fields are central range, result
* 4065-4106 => 0.11 mag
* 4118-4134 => 0.10 mag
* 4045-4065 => 0.04 mag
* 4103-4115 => 0.23 mag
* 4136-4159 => -0.03 mag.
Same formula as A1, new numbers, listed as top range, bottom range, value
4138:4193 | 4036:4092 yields 1.04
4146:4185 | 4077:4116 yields 1.17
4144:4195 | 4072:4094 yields 1.09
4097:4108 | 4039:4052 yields 0.86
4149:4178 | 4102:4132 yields 1.20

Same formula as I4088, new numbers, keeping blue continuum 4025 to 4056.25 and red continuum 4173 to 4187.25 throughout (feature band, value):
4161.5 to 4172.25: -1.50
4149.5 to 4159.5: -1.10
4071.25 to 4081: 0.50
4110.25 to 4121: 1.17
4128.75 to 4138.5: -0.29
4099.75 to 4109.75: 1.49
